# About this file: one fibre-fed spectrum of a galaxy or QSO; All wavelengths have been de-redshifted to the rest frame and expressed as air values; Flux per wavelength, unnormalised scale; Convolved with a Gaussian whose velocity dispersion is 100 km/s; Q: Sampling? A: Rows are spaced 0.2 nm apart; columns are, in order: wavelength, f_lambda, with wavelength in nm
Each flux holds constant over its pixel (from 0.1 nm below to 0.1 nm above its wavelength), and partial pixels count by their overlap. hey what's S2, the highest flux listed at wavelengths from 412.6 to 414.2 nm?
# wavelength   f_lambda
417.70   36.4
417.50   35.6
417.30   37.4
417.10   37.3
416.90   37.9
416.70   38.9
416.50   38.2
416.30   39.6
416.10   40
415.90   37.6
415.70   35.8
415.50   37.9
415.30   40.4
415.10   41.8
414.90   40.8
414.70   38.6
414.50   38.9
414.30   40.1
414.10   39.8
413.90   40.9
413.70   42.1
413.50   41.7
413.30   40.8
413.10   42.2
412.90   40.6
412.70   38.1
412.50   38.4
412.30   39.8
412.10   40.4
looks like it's 42.2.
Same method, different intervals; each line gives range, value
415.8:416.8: 40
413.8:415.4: 41.8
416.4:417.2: 38.9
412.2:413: 40.6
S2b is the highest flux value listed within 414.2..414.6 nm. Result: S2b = 40.1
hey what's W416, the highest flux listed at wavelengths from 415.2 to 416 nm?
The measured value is 40.4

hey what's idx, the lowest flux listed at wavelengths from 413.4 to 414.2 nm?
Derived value 39.8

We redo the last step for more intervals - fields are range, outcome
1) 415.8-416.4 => 37.6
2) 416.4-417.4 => 37.3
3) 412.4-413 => 38.1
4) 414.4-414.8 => 38.6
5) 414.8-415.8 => 35.8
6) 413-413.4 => 40.8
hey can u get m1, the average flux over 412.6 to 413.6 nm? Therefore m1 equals 40.7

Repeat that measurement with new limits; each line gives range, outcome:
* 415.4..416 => 37.1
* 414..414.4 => 40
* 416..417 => 38.9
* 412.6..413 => 39.4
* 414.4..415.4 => 40.1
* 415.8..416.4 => 39.1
